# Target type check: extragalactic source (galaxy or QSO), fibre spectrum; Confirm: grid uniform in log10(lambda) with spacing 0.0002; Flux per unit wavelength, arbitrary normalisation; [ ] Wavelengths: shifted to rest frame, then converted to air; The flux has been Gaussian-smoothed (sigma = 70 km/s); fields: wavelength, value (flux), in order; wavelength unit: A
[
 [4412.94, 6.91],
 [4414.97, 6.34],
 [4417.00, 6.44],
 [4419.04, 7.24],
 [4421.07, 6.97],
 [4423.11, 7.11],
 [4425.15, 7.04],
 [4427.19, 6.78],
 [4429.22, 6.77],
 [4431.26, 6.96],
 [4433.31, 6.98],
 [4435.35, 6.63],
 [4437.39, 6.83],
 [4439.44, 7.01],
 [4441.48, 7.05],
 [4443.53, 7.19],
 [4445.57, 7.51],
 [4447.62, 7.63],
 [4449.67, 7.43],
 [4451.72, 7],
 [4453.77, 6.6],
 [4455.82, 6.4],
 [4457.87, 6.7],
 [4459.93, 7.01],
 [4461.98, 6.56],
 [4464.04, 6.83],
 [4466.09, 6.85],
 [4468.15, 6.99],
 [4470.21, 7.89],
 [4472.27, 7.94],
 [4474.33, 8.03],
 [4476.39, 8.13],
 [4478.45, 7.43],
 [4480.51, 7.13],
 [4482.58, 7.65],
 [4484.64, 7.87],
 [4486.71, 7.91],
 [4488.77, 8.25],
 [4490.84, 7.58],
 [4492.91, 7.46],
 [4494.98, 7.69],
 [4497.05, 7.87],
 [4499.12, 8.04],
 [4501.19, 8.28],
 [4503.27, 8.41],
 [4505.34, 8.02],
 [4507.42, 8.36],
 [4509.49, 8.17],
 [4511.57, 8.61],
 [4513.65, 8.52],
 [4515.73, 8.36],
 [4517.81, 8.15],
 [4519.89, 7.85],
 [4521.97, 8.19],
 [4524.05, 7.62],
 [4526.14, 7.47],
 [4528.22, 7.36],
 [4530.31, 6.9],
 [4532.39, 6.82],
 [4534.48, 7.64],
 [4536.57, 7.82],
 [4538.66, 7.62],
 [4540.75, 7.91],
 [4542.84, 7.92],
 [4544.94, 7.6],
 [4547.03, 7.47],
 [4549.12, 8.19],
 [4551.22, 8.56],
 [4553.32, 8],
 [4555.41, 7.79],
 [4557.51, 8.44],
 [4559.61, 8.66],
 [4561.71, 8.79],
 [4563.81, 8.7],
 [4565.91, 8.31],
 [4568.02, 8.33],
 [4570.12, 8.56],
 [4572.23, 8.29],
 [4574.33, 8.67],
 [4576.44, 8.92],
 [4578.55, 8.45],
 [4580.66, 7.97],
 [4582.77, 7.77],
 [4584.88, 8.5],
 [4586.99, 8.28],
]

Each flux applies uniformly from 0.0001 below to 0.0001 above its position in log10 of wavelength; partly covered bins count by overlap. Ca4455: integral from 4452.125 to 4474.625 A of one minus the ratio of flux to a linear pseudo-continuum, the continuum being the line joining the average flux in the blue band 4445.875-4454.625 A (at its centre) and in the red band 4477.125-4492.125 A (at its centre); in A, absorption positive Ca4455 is 1.1 A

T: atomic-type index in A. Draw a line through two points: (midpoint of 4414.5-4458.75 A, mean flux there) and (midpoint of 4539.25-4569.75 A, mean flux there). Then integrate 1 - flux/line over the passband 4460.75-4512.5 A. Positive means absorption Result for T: -1.9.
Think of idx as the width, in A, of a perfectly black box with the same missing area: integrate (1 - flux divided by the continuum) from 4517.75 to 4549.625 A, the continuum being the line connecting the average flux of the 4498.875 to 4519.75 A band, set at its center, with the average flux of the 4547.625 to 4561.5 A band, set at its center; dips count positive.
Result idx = 2.5 A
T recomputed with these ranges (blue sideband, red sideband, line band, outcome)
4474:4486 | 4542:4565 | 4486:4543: 0.3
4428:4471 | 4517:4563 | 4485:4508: -1.7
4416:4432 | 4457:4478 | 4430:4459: 0.4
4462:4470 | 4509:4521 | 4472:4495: -1.0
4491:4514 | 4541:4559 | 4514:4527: 0.1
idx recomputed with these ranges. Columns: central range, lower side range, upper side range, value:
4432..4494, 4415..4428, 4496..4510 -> 2.11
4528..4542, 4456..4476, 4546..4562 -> 0.95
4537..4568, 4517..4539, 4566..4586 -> -0.58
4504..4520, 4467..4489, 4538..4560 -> -0.86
